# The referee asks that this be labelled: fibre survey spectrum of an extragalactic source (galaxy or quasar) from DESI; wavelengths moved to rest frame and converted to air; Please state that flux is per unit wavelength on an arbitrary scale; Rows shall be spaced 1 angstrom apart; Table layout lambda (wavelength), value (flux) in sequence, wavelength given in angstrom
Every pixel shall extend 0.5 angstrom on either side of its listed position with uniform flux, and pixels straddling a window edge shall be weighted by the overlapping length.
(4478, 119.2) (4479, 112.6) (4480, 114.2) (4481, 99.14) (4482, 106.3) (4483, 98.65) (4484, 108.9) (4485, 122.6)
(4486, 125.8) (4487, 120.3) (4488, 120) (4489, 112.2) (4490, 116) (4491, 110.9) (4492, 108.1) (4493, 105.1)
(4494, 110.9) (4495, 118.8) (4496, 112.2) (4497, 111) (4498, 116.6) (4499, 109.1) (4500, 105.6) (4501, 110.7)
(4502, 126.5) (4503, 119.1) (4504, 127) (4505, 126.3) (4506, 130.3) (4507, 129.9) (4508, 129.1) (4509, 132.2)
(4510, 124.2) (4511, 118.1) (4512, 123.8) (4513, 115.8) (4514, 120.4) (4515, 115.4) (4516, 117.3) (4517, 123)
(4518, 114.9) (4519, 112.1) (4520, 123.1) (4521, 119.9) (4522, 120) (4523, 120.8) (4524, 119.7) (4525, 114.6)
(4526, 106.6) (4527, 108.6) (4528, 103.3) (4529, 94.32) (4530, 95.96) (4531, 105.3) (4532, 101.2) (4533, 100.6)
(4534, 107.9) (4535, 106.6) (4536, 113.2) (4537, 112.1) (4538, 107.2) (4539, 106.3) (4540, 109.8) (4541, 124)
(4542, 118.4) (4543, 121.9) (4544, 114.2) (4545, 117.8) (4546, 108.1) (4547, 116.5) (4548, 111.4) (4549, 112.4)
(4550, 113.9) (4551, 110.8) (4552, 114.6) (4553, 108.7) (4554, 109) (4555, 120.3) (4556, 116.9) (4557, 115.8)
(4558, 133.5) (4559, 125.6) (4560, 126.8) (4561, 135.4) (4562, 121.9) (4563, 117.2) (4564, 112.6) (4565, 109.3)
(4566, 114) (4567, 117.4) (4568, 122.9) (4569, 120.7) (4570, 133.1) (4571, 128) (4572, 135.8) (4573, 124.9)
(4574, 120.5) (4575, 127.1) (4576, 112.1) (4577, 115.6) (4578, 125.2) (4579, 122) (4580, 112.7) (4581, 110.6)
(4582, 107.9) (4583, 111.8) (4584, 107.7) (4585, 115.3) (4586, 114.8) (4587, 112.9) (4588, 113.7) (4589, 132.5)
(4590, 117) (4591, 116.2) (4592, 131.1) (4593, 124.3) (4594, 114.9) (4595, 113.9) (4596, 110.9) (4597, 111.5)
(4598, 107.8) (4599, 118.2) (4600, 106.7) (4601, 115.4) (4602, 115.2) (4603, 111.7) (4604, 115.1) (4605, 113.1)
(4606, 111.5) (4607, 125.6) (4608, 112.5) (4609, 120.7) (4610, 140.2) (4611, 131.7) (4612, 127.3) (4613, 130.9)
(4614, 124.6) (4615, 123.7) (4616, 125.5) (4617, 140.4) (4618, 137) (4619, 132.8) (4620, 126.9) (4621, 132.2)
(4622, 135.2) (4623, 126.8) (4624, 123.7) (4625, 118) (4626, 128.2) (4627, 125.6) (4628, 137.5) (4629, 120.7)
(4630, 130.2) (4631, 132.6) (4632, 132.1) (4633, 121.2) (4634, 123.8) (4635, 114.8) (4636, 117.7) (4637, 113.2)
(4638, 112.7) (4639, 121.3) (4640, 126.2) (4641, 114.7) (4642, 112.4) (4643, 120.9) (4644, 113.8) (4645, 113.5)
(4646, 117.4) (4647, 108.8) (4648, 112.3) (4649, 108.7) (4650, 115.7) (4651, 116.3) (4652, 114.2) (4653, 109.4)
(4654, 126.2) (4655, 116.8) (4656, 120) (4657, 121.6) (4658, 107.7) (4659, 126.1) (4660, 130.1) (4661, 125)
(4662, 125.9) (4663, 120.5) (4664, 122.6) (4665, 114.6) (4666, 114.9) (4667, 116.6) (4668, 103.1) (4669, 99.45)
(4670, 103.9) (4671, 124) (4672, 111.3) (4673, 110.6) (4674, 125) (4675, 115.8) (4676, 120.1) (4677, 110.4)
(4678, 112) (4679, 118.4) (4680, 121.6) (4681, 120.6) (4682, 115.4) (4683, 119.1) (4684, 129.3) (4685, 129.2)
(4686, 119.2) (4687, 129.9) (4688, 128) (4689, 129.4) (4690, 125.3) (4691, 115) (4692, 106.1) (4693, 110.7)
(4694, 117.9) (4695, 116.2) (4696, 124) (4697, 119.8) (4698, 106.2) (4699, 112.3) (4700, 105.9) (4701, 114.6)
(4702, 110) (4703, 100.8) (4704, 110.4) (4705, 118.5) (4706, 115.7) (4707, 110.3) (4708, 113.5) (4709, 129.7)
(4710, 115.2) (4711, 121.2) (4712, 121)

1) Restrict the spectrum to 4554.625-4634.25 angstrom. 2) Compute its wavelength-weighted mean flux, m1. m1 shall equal 122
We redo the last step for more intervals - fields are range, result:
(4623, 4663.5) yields 120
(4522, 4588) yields 115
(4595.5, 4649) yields 121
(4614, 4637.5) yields 127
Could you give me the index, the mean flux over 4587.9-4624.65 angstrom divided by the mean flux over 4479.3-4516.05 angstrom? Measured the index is 1.0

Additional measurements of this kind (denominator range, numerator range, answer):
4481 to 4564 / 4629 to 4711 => 1.02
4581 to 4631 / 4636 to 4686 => 0.96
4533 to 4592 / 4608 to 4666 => 1.05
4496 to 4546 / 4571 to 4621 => 1.04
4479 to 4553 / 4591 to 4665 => 1.06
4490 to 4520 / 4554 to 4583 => 1.02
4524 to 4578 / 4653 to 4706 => 1.02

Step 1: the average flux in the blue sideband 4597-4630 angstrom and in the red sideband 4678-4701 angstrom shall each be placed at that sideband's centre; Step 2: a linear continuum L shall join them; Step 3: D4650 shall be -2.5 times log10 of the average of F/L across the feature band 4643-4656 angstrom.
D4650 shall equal 0.06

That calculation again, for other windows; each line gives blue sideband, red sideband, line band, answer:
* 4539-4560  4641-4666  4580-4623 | -0.031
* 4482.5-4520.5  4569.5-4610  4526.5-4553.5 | 0.075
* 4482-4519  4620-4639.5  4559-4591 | 0.020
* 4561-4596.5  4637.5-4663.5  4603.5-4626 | -0.071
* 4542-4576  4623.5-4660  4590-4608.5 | 0.037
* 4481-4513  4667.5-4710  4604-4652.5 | -0.056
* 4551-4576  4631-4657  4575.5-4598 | 0.037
